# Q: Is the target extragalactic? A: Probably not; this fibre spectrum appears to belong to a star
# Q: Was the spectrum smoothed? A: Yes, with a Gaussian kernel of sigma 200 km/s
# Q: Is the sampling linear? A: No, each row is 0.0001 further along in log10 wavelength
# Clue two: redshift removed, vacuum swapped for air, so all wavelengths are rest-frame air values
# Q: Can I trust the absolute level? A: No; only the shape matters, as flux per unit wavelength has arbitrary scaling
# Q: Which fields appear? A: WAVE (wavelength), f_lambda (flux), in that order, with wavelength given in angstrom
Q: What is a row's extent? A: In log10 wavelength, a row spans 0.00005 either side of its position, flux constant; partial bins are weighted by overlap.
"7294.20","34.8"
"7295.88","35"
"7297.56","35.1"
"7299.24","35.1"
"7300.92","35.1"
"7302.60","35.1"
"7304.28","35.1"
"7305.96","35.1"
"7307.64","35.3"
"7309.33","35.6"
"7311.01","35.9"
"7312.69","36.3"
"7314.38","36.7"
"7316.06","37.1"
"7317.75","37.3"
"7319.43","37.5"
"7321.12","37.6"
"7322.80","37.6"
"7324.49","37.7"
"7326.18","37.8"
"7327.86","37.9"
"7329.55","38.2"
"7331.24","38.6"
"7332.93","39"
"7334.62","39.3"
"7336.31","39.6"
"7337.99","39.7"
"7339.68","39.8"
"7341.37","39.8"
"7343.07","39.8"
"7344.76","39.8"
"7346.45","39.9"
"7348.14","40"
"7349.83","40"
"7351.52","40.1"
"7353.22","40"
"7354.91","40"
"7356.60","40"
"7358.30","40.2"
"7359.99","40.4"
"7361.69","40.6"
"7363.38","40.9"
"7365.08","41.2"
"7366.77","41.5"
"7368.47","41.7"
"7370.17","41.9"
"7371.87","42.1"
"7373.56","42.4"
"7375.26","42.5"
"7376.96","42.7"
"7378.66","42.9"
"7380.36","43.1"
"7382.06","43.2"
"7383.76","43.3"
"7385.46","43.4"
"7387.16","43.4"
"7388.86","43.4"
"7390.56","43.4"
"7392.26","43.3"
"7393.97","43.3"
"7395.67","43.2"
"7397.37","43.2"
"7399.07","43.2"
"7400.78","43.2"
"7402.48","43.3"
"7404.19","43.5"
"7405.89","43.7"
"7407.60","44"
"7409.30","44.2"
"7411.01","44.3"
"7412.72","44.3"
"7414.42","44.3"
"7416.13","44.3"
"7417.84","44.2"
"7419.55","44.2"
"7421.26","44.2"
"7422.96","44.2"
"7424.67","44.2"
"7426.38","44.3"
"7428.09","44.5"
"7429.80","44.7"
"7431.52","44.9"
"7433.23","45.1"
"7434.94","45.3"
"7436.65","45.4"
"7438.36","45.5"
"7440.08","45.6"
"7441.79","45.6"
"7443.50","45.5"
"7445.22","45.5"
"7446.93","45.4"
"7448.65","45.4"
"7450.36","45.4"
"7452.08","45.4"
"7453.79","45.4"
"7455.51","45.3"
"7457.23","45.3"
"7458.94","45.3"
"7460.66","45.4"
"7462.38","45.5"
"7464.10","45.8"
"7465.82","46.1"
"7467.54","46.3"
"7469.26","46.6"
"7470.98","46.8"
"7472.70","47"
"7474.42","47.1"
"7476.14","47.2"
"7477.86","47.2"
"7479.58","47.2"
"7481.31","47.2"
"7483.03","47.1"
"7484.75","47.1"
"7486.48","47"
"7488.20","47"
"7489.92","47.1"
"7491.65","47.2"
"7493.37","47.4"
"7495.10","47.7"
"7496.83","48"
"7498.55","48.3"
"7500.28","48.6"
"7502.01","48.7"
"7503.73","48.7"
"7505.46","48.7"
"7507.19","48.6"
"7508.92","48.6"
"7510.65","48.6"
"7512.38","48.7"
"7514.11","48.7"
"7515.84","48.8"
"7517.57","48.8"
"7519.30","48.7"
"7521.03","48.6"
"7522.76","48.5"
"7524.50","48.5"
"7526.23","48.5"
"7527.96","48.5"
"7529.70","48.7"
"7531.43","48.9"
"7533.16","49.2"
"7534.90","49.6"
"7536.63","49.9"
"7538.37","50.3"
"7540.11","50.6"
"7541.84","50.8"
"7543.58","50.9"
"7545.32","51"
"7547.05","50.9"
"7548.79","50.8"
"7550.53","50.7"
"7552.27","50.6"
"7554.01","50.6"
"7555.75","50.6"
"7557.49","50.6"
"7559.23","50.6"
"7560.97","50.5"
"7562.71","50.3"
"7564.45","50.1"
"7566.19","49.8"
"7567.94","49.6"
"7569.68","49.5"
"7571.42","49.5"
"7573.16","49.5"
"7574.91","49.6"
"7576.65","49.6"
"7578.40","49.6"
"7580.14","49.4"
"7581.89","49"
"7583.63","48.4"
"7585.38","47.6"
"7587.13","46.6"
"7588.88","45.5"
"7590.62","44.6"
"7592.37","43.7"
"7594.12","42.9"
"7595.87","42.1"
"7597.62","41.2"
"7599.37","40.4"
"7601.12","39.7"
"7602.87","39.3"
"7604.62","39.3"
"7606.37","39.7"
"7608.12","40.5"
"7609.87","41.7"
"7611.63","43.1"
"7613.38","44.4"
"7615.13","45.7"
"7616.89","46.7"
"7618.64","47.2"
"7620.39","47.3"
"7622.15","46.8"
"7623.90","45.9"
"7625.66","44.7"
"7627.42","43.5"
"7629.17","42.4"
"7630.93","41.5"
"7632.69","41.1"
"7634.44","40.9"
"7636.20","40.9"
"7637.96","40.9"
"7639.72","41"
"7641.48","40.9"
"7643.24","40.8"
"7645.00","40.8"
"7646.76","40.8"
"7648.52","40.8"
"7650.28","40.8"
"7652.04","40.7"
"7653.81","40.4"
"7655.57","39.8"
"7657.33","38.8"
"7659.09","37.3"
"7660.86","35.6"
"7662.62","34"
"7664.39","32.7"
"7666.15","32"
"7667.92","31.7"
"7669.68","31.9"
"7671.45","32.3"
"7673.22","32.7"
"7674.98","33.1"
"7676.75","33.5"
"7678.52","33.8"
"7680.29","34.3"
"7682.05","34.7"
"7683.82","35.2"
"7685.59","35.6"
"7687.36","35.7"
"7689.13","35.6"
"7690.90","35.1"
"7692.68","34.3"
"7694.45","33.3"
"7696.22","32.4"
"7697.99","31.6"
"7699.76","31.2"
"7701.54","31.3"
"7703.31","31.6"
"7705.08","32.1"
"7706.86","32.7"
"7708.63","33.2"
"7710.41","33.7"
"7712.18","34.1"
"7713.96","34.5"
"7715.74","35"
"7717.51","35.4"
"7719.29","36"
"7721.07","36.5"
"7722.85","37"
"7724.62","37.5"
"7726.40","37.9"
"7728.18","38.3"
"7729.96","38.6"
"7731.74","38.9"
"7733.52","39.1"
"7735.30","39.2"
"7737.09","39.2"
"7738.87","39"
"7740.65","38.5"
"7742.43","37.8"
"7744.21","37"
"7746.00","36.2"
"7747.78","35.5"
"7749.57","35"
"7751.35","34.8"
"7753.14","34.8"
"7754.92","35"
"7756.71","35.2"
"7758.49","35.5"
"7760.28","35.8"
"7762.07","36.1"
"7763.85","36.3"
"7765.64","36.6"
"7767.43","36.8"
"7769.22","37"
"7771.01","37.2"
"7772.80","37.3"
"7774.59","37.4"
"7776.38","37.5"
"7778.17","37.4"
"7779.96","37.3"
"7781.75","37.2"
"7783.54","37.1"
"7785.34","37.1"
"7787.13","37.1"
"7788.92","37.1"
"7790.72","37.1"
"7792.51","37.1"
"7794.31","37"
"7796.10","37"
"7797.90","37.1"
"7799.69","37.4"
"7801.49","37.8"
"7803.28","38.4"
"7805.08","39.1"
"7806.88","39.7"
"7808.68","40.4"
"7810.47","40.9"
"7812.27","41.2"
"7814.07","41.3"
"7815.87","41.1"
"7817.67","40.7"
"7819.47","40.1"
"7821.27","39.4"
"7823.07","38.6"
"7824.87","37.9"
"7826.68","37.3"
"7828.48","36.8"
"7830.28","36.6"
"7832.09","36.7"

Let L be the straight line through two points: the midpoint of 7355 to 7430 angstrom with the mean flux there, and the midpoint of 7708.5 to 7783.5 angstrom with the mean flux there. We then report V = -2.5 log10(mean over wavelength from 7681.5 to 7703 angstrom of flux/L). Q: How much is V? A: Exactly 0.12 mag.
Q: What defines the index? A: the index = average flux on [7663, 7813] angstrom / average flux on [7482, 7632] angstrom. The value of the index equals 0.76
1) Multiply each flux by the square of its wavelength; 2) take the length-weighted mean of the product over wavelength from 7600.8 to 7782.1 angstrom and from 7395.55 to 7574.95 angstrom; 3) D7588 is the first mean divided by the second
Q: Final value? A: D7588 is 0.84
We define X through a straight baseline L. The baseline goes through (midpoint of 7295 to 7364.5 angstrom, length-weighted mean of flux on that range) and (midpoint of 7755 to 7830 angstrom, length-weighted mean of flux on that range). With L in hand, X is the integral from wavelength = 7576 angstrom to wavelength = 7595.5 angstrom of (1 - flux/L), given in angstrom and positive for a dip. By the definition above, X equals -4.6 angstrom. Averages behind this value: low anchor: 38.1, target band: 46.8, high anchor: 37.8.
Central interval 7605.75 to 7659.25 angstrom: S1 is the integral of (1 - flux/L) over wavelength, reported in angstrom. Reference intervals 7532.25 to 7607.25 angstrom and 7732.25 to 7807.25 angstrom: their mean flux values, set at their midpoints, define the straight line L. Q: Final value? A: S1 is 2.62 angstrom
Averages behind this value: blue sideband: 47.8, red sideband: 37.1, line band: 42.3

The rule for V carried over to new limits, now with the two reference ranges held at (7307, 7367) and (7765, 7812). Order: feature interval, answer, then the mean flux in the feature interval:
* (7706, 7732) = 0.06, 35.9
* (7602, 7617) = -0.11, 42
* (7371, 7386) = -0.11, 42.8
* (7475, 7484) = -0.22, 47.2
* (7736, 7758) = 0.04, 36.5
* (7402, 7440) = -0.15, 44.4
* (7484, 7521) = -0.25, 48.2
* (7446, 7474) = -0.19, 45.8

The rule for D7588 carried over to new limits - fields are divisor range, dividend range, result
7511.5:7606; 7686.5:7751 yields 0.77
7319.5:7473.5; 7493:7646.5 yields 1.14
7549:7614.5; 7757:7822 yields 0.86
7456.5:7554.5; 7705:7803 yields 0.81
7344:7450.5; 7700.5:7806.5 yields 0.93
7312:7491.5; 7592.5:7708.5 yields 0.95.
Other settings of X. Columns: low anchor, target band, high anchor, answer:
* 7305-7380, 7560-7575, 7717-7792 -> -4.6 angstrom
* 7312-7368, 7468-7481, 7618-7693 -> -2.7 angstrom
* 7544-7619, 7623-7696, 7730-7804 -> 8.9 angstrom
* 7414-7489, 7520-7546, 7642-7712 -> -4.8 angstrom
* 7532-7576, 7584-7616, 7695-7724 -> 1.8 angstrom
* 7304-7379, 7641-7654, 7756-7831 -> -0.8 angstrom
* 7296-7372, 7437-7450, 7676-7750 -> -2.7 angstrom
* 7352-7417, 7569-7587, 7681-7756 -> -5.0 angstrom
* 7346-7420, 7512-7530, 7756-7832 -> -3.4 angstrom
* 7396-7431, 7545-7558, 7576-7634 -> -1.9 angstrom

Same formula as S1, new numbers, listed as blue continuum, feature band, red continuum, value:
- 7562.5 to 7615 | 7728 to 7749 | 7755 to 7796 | 0.25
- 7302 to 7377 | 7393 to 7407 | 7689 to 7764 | -1.77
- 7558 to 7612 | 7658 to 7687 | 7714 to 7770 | 4.96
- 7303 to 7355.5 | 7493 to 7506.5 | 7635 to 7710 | -4.16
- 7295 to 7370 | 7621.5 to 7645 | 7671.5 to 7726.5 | -4.99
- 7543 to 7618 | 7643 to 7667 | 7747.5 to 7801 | 2.66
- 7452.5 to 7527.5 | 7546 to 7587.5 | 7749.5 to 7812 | -4.72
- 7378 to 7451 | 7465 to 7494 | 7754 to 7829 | -2.61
